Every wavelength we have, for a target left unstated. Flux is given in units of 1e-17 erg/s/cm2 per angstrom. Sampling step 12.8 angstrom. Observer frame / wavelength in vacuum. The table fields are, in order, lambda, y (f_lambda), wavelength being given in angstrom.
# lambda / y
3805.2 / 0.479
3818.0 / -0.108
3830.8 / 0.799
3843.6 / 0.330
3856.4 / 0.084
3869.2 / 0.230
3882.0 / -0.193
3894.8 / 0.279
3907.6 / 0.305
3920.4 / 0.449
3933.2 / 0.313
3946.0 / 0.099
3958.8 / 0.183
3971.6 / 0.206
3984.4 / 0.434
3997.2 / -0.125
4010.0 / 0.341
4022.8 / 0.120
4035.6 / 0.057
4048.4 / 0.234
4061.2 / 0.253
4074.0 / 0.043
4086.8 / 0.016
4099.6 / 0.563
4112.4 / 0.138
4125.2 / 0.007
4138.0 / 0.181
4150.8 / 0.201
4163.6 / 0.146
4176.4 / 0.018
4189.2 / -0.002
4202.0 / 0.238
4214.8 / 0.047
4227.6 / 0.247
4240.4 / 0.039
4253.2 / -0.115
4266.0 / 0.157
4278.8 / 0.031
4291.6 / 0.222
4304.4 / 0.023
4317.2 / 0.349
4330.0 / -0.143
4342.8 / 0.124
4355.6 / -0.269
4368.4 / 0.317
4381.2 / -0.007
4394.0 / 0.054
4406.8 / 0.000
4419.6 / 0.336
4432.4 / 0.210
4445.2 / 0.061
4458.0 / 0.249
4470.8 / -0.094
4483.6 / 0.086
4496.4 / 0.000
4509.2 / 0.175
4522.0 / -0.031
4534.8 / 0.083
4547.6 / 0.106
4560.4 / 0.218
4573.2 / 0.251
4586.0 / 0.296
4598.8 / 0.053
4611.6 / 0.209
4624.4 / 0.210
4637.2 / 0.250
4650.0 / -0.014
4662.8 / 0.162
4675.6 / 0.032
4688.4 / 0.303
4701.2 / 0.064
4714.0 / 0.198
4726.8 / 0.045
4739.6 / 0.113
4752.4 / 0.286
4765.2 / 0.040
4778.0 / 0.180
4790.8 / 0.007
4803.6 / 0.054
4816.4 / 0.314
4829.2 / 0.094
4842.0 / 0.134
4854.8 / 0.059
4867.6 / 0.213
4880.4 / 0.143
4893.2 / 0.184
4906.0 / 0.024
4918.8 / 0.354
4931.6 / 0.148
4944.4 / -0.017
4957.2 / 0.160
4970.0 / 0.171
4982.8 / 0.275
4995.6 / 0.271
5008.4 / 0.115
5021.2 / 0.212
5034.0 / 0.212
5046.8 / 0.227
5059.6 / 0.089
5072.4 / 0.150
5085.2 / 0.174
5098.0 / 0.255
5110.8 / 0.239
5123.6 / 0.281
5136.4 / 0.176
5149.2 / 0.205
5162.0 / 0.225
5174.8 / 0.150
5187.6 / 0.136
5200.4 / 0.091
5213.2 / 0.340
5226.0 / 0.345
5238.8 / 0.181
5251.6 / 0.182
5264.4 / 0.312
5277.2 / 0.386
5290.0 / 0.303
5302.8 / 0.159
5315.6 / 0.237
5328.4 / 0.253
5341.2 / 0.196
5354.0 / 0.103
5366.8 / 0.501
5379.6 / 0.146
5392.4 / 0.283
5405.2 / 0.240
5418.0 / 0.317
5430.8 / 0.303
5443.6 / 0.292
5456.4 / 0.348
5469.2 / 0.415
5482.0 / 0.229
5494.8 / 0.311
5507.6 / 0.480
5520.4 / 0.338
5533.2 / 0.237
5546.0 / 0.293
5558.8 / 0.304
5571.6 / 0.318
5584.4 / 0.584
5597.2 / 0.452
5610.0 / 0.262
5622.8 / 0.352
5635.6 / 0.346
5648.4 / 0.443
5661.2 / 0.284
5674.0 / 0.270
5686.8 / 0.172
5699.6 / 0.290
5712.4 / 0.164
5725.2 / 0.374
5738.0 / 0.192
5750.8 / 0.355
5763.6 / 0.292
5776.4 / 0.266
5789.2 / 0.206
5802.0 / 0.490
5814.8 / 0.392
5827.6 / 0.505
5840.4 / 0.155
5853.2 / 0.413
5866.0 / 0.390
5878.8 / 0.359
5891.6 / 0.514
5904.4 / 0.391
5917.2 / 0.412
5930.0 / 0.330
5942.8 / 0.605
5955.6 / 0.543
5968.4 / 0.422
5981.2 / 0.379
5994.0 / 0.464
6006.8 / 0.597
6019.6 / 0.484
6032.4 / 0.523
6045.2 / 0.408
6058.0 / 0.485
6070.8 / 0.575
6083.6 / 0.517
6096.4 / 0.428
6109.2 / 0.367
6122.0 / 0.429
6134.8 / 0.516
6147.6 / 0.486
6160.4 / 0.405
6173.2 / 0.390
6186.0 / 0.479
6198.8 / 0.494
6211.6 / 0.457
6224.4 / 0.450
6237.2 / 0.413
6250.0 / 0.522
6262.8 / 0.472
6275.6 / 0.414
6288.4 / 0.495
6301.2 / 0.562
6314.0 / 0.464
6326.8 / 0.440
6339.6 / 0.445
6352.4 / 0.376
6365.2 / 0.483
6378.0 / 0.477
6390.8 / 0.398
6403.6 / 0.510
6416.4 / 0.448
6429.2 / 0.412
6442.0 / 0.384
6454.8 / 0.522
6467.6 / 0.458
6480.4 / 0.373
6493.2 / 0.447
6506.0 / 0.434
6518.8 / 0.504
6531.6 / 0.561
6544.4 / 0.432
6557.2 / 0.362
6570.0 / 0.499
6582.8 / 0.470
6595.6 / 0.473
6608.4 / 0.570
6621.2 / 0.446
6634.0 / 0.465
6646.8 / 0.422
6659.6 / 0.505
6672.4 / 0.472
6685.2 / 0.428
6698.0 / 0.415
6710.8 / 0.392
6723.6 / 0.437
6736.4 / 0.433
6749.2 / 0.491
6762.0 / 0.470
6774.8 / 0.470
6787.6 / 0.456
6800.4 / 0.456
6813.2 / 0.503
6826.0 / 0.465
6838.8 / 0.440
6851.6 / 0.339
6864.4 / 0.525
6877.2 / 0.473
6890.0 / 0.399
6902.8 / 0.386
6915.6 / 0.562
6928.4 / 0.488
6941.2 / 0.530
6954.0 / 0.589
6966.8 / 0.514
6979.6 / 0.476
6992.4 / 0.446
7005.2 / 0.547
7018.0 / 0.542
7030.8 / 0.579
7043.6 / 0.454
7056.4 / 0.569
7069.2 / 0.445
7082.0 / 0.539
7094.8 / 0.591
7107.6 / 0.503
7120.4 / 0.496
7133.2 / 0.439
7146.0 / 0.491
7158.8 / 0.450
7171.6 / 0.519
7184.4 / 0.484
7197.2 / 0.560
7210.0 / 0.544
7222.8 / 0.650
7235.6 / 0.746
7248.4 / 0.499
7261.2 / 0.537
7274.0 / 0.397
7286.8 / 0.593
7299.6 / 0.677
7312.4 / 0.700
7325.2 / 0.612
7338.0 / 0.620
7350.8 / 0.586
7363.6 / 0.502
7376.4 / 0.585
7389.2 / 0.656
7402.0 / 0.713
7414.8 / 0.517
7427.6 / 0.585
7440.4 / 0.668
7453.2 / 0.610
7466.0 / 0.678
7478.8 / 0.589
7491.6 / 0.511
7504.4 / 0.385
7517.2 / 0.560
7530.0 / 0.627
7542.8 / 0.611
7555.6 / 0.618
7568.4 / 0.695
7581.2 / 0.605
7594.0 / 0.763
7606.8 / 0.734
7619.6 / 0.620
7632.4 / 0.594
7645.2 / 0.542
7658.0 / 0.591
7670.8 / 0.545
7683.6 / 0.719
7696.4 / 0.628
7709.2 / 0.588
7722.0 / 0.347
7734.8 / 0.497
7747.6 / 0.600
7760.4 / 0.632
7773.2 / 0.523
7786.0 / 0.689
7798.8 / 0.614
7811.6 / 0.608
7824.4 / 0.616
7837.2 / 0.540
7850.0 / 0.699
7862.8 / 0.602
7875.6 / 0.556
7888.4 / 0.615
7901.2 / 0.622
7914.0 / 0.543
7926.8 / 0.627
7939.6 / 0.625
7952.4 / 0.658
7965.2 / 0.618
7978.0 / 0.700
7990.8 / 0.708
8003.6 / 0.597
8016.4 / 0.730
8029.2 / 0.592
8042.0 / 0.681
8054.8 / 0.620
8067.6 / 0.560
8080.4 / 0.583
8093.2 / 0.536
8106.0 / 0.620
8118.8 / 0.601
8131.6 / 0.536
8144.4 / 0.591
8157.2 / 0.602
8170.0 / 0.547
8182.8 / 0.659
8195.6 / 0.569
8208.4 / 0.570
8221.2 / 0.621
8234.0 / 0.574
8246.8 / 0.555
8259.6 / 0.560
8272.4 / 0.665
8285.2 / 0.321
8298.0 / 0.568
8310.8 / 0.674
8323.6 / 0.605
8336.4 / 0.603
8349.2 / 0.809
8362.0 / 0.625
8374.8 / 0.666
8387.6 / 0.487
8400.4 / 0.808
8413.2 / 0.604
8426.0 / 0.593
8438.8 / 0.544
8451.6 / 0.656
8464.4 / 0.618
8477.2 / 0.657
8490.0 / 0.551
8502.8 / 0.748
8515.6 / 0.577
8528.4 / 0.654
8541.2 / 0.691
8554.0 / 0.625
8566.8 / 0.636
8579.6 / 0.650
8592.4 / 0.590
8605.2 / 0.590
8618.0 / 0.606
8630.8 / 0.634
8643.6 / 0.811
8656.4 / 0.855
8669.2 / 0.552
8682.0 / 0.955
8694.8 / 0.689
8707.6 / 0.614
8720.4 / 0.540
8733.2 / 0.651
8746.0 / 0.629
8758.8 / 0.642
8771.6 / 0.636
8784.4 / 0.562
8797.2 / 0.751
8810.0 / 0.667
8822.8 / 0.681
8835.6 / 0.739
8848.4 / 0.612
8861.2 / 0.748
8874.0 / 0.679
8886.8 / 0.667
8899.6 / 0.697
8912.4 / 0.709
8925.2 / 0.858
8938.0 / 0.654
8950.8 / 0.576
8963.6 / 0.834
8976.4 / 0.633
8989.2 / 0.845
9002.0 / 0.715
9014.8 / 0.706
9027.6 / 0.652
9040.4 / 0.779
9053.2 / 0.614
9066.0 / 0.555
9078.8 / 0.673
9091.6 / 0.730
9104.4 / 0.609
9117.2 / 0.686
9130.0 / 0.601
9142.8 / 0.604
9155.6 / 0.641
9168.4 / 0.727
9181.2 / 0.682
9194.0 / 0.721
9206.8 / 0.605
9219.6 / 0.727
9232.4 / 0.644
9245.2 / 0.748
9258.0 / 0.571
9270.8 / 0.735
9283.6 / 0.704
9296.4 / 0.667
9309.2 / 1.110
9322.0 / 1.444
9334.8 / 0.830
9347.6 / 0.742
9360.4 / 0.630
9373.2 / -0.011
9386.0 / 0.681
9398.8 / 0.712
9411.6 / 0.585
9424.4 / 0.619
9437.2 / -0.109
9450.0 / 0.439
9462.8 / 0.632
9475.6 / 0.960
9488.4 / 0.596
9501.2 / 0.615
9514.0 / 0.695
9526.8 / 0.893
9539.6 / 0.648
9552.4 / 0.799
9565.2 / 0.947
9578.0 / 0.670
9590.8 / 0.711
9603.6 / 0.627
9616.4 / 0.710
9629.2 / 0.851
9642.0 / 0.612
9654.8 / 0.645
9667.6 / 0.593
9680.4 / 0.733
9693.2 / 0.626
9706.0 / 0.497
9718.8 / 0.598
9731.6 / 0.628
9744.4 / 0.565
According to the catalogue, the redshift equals 0.319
